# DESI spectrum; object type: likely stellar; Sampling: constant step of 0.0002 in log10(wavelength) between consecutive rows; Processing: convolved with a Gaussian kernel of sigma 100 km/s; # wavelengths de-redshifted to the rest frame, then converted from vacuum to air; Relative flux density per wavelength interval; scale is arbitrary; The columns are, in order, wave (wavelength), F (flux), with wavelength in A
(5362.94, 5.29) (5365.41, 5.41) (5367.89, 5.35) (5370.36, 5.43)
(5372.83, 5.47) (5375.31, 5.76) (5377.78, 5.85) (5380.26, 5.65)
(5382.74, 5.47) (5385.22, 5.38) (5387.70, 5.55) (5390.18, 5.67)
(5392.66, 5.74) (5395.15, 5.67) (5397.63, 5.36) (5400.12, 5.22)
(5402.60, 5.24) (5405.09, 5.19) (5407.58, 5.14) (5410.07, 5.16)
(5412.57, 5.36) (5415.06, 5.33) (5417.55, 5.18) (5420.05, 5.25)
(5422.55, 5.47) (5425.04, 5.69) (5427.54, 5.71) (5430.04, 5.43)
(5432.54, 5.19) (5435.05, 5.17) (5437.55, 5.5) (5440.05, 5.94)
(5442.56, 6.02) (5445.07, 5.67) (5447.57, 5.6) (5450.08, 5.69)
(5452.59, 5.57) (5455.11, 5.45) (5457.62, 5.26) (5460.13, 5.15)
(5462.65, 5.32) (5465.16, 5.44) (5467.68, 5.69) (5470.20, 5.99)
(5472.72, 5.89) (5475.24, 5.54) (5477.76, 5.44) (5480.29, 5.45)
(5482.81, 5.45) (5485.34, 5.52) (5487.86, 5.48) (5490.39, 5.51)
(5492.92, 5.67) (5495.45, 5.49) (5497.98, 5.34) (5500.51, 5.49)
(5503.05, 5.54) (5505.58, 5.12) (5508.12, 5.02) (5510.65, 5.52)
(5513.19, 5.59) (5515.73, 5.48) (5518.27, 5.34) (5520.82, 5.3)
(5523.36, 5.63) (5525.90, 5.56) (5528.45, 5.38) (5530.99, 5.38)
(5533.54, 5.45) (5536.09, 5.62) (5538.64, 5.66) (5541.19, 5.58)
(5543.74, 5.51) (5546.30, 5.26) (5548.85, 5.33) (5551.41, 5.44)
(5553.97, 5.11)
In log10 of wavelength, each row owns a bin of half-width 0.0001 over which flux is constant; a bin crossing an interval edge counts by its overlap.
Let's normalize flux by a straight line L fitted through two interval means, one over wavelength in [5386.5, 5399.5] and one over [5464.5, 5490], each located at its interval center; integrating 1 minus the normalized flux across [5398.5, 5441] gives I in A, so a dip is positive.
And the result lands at 1.70 A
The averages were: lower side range 5.58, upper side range 5.59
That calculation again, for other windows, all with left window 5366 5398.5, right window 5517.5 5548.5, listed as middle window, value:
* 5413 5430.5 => 0.3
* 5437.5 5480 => -0.6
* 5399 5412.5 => 0.8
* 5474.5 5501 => 0.1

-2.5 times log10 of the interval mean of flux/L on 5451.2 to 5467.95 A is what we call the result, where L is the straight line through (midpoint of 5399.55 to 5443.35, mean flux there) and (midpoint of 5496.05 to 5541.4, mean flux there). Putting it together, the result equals 0.00 mag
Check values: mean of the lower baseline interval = 5.4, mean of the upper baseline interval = 5.44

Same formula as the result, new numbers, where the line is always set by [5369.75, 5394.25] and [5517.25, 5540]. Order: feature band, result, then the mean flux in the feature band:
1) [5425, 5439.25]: 0.023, 5.44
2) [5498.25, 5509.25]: 0.041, 5.3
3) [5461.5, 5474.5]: -0.026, 5.67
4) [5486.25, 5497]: -0.004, 5.53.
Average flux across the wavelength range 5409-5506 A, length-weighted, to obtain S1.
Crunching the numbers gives 5.5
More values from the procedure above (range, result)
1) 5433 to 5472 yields 5.56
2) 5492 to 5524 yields 5.42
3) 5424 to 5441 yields 5.51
